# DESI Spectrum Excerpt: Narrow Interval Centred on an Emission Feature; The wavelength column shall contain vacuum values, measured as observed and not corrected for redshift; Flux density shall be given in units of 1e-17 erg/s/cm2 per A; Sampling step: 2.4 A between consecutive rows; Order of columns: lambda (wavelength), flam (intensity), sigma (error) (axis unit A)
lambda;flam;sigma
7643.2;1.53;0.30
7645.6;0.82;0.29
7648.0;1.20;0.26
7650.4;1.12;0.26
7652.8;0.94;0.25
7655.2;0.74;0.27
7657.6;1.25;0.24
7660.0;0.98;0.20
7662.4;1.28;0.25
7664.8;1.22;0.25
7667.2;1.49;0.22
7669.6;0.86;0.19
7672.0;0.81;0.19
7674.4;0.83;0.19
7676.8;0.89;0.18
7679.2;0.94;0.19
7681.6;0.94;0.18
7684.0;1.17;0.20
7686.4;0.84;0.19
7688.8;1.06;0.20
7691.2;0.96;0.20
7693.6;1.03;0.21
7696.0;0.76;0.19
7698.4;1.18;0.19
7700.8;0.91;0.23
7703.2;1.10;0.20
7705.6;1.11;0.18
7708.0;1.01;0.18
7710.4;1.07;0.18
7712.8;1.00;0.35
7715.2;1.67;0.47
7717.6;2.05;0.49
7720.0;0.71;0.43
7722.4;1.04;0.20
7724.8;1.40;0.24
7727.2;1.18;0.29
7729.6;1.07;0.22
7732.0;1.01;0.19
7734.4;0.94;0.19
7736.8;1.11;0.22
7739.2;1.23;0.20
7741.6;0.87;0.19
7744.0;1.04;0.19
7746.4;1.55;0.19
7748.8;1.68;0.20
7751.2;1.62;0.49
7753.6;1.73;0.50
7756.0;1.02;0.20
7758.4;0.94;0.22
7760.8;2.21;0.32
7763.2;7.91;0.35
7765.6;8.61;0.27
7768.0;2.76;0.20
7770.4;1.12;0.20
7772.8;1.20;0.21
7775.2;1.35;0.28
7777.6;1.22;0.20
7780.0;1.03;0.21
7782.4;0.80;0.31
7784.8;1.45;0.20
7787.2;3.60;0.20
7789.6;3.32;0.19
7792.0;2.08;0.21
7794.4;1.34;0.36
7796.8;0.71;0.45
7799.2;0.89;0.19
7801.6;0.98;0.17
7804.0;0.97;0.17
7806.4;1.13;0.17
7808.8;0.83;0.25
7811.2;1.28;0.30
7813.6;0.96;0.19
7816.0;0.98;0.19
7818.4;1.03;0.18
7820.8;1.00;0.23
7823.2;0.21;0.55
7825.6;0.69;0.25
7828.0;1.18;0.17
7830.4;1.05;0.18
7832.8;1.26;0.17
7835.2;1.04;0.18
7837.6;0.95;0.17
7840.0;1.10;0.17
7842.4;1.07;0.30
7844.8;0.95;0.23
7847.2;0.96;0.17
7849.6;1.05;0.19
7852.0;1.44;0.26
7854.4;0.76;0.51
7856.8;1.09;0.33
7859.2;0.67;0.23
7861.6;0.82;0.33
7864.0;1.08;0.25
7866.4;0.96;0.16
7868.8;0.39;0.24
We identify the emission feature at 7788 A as [N II]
